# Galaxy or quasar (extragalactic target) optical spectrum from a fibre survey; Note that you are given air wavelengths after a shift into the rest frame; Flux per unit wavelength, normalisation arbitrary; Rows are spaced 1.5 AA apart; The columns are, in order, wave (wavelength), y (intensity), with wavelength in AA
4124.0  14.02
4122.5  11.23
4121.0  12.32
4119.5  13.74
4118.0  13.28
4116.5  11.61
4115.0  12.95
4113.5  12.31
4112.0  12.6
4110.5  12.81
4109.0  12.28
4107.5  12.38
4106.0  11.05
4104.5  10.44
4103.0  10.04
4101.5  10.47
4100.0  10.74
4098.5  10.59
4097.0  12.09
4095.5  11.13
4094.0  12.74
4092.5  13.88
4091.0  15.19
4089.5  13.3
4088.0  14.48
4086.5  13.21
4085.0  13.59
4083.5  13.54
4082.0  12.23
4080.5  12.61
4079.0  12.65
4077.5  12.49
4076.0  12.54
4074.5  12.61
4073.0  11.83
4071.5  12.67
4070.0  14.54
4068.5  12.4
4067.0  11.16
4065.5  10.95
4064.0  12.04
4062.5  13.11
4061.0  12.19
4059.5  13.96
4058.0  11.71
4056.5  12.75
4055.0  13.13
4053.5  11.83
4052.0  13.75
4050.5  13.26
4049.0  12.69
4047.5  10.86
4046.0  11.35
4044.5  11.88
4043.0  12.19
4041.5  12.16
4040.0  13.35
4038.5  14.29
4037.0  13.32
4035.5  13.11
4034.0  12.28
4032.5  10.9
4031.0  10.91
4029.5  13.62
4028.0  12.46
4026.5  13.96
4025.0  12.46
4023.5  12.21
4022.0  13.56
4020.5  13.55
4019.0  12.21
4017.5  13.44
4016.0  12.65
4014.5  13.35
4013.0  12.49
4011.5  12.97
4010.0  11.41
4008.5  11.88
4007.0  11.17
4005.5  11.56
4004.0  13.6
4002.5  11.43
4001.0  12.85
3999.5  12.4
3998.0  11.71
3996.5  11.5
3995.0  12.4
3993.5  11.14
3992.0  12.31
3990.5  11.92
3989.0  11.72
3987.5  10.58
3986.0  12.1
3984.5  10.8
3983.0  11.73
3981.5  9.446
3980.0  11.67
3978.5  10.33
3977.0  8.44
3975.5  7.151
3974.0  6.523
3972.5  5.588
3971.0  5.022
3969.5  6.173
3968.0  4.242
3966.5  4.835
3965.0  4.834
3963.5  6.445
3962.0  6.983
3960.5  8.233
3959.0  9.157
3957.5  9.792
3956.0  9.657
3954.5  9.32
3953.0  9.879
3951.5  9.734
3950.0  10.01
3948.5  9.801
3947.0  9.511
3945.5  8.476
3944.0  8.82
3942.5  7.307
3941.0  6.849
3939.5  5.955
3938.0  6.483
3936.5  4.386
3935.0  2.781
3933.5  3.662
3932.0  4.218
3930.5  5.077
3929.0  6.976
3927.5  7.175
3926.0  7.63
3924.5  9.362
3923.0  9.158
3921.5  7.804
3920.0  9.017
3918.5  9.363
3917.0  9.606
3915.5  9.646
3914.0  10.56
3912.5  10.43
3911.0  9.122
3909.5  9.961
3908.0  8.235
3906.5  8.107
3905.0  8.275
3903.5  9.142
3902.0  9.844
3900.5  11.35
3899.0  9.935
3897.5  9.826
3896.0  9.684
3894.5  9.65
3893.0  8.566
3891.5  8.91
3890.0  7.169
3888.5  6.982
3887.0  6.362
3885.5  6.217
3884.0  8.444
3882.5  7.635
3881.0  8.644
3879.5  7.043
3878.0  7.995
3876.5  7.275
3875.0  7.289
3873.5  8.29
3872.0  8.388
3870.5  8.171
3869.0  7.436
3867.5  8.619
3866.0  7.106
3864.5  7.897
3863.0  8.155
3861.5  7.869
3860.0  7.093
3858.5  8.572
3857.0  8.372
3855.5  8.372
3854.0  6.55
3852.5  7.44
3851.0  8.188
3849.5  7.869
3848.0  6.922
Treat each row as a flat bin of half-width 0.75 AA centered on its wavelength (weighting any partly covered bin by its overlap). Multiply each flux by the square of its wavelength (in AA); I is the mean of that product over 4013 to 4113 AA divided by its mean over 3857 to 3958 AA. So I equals 1.65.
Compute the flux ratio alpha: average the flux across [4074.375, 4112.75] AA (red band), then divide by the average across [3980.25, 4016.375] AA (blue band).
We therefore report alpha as 1.0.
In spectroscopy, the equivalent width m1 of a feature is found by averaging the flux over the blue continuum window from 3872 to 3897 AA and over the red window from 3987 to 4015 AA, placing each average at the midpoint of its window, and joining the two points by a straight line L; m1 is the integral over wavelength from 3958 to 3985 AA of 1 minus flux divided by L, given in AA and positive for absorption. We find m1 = 8.3 AA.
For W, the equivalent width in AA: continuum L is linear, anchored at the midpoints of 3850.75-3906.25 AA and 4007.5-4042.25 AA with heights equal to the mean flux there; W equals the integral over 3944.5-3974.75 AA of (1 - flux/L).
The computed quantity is 8.3 AA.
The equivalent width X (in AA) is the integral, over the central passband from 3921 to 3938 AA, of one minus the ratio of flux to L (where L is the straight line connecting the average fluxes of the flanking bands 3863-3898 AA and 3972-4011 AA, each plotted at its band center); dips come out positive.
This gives 5.62 AA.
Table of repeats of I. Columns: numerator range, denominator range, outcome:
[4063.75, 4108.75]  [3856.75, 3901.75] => 1.67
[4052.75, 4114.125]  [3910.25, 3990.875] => 1.62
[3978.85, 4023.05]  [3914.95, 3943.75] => 1.79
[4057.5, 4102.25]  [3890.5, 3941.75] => 1.68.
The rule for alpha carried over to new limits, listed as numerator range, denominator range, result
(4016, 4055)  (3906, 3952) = 1.60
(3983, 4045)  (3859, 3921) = 1.45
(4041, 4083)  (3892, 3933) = 1.42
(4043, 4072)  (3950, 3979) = 1.65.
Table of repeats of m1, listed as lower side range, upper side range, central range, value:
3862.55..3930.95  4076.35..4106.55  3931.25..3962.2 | 5.9 AA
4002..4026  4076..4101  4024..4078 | 0.5 AA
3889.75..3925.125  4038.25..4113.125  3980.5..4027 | -4.3 AA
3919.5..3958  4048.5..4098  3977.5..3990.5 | -2.3 AA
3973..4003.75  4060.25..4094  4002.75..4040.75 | -3.3 AA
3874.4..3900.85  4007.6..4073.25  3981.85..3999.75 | -0.7 AA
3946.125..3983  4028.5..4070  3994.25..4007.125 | -2.8 AA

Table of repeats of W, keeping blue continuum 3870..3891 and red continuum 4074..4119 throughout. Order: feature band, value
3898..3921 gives -3.6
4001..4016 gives -2.6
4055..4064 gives -0.9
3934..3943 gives 3.4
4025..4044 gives -2.9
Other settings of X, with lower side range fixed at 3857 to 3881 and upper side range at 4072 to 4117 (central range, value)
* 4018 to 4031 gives -2.3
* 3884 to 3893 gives 1.0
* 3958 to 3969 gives 3.7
